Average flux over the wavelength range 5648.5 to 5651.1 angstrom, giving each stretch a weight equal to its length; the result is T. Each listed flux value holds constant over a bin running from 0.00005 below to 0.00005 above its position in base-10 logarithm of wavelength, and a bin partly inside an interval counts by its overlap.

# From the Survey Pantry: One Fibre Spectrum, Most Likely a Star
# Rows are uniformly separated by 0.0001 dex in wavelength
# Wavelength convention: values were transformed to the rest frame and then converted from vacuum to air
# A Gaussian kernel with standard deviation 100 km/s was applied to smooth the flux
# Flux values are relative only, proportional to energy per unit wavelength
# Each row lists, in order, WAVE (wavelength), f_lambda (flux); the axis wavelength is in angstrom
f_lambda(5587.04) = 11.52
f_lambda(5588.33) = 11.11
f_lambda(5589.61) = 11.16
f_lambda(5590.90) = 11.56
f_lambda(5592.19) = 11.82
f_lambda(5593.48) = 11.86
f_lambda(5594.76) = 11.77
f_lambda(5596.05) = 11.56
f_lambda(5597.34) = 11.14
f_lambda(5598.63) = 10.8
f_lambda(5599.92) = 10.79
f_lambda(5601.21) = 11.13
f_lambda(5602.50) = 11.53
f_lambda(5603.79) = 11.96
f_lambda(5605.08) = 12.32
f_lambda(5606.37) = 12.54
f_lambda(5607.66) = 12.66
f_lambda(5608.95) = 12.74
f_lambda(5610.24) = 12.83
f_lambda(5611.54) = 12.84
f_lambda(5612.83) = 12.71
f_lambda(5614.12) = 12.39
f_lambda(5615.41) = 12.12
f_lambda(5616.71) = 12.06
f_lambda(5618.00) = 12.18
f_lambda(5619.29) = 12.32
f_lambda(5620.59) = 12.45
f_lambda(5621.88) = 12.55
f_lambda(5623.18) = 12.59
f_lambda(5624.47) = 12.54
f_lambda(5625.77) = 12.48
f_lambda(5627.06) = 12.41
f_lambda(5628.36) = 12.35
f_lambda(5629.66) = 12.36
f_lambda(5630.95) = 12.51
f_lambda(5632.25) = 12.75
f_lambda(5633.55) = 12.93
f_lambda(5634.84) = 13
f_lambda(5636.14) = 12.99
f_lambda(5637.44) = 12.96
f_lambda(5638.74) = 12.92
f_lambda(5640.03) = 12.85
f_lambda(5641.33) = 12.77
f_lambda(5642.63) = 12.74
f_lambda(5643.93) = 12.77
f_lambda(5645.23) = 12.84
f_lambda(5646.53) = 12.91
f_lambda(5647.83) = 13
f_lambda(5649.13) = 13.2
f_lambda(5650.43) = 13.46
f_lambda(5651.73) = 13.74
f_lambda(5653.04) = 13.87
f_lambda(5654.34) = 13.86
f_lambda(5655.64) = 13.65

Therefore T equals 13.3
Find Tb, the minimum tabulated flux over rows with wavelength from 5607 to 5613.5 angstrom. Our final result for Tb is 12.66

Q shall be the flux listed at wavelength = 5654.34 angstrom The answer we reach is 13.86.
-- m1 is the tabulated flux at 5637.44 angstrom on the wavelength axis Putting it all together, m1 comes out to 12.96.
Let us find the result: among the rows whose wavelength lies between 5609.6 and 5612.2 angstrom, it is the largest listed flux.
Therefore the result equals 12.84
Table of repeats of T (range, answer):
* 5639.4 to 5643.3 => 12.8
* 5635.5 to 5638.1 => 13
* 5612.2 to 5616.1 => 12.4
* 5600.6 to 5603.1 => 11.3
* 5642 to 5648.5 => 12.9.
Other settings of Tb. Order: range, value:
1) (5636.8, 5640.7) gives 12.85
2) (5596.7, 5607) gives 10.79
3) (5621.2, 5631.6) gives 12.35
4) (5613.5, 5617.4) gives 12.06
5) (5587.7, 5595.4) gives 11.11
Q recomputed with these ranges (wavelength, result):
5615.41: 12.12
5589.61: 11.16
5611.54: 12.84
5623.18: 12.59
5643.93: 12.77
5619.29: 12.32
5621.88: 12.55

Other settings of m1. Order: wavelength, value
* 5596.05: 11.56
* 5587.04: 11.52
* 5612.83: 12.71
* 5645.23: 12.84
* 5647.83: 13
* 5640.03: 12.85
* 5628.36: 12.35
